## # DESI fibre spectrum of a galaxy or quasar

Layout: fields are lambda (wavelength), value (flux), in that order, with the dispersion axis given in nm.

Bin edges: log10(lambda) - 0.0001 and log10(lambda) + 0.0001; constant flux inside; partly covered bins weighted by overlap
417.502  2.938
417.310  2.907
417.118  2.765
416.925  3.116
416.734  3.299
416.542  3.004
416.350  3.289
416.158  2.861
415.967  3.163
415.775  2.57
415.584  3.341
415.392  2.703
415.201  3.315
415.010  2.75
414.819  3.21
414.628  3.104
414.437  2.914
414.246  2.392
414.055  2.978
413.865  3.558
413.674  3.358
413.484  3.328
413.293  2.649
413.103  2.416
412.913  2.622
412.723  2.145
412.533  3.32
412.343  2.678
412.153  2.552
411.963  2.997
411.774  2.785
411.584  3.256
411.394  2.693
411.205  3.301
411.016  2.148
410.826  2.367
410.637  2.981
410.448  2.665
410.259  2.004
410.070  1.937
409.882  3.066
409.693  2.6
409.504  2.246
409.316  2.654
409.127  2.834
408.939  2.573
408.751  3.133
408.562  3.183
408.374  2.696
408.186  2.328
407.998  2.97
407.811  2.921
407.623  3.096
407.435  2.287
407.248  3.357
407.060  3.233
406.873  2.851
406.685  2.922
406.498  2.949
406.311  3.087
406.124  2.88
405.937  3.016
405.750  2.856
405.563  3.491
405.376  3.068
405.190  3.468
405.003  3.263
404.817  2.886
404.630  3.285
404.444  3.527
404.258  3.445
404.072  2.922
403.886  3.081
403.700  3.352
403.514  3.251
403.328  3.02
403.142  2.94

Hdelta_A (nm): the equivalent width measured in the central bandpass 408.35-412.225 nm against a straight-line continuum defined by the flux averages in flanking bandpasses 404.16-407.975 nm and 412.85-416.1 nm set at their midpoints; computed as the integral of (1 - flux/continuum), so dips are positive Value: 0.421 nm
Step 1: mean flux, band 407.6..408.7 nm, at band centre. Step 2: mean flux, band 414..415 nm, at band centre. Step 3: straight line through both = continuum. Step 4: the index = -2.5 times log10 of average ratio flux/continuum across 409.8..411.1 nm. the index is 0.17 mag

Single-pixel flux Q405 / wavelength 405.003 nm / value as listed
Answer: 3.263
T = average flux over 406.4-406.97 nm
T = 2.91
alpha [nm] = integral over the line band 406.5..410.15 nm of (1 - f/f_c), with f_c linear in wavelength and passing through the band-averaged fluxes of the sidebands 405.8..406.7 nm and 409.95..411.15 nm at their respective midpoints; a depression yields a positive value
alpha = -0.13 nm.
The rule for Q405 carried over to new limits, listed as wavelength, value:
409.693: 2.6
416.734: 3.299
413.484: 3.328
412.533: 3.32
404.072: 2.922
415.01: 2.75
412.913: 2.622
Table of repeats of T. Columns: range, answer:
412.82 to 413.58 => 2.76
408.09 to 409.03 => 2.78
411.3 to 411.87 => 2.91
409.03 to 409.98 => 2.68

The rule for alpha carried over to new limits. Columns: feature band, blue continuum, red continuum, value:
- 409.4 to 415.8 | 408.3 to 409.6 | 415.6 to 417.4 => 0.20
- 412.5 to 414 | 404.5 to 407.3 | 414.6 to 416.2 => 0.06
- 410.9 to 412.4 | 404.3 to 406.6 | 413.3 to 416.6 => 0.14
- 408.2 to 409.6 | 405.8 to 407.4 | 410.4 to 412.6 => 0.09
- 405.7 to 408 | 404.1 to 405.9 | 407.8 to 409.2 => 0.05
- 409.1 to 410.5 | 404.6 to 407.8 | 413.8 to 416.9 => 0.26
